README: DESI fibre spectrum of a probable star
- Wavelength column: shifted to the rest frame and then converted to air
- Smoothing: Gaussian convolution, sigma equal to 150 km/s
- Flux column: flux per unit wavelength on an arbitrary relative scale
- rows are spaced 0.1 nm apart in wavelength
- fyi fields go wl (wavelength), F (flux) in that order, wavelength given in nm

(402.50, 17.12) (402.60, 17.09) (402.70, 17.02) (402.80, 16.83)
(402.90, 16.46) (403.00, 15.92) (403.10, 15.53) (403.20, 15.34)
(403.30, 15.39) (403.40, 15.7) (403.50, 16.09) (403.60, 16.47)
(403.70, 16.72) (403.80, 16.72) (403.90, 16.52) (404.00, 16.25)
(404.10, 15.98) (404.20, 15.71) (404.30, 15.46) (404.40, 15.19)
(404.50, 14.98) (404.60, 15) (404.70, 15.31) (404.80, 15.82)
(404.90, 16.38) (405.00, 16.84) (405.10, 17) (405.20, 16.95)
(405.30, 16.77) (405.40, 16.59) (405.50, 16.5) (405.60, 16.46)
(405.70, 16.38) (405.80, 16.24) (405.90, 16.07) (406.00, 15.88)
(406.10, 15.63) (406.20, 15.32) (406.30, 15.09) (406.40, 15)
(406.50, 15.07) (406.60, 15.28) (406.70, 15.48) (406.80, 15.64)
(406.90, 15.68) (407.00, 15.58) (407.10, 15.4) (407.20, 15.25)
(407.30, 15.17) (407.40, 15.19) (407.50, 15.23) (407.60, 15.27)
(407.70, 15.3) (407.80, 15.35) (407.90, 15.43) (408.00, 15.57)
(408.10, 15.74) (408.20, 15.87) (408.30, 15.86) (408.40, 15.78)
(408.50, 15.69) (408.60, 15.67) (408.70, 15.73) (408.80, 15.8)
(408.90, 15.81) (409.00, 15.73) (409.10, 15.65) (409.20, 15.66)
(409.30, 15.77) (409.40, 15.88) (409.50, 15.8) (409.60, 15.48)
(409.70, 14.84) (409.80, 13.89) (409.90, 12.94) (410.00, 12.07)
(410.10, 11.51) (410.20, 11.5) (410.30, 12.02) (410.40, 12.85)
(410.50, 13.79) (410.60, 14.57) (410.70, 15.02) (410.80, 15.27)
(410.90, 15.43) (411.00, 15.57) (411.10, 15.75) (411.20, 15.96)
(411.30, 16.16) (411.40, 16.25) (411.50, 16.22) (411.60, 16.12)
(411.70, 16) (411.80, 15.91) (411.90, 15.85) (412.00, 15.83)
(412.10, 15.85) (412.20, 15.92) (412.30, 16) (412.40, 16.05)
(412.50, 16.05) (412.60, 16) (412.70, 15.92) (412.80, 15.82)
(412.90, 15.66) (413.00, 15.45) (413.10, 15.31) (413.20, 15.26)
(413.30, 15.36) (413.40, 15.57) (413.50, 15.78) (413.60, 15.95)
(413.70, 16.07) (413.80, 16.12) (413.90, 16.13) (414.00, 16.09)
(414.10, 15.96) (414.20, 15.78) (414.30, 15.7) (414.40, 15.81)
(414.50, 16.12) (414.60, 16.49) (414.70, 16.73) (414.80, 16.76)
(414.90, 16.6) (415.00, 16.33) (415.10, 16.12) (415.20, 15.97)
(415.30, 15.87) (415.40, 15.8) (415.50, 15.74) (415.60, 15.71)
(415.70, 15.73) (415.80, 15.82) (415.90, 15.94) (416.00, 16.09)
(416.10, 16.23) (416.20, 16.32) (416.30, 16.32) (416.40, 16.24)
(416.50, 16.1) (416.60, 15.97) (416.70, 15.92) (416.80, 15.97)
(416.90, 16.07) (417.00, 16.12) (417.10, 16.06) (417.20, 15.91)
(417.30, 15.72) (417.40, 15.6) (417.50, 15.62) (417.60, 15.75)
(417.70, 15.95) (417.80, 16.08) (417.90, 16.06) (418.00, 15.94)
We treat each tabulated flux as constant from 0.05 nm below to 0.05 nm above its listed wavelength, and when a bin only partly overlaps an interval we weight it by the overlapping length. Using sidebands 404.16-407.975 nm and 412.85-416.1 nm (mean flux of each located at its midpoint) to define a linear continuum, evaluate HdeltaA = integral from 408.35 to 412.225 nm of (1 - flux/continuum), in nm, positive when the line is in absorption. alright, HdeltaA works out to 0.19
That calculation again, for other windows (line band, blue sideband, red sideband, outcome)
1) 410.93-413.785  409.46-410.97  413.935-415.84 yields -0.196 nm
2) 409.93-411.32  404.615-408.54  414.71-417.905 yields 0.160 nm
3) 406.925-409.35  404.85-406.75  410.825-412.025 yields 0.065 nm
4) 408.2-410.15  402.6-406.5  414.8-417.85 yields 0.119 nm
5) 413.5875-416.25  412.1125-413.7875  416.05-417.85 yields -0.032 nm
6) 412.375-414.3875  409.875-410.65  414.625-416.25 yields -0.146 nm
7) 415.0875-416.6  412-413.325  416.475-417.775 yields -0.013 nm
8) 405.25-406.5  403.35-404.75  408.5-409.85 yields -0.017 nm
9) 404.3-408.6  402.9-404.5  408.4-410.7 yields -0.128 nm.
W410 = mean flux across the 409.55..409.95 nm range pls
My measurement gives 14.3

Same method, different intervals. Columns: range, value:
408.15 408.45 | 15.8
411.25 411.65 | 16.2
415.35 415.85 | 15.8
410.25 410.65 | 13.3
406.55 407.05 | 15.5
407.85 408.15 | 15.6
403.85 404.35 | 16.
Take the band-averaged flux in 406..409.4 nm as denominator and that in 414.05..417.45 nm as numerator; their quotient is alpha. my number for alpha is 1.0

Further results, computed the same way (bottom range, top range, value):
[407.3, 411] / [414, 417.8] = 1.08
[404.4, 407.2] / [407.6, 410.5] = 0.94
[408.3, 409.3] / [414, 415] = 1.03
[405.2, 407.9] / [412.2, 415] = 1.02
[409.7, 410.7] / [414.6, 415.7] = 1.24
